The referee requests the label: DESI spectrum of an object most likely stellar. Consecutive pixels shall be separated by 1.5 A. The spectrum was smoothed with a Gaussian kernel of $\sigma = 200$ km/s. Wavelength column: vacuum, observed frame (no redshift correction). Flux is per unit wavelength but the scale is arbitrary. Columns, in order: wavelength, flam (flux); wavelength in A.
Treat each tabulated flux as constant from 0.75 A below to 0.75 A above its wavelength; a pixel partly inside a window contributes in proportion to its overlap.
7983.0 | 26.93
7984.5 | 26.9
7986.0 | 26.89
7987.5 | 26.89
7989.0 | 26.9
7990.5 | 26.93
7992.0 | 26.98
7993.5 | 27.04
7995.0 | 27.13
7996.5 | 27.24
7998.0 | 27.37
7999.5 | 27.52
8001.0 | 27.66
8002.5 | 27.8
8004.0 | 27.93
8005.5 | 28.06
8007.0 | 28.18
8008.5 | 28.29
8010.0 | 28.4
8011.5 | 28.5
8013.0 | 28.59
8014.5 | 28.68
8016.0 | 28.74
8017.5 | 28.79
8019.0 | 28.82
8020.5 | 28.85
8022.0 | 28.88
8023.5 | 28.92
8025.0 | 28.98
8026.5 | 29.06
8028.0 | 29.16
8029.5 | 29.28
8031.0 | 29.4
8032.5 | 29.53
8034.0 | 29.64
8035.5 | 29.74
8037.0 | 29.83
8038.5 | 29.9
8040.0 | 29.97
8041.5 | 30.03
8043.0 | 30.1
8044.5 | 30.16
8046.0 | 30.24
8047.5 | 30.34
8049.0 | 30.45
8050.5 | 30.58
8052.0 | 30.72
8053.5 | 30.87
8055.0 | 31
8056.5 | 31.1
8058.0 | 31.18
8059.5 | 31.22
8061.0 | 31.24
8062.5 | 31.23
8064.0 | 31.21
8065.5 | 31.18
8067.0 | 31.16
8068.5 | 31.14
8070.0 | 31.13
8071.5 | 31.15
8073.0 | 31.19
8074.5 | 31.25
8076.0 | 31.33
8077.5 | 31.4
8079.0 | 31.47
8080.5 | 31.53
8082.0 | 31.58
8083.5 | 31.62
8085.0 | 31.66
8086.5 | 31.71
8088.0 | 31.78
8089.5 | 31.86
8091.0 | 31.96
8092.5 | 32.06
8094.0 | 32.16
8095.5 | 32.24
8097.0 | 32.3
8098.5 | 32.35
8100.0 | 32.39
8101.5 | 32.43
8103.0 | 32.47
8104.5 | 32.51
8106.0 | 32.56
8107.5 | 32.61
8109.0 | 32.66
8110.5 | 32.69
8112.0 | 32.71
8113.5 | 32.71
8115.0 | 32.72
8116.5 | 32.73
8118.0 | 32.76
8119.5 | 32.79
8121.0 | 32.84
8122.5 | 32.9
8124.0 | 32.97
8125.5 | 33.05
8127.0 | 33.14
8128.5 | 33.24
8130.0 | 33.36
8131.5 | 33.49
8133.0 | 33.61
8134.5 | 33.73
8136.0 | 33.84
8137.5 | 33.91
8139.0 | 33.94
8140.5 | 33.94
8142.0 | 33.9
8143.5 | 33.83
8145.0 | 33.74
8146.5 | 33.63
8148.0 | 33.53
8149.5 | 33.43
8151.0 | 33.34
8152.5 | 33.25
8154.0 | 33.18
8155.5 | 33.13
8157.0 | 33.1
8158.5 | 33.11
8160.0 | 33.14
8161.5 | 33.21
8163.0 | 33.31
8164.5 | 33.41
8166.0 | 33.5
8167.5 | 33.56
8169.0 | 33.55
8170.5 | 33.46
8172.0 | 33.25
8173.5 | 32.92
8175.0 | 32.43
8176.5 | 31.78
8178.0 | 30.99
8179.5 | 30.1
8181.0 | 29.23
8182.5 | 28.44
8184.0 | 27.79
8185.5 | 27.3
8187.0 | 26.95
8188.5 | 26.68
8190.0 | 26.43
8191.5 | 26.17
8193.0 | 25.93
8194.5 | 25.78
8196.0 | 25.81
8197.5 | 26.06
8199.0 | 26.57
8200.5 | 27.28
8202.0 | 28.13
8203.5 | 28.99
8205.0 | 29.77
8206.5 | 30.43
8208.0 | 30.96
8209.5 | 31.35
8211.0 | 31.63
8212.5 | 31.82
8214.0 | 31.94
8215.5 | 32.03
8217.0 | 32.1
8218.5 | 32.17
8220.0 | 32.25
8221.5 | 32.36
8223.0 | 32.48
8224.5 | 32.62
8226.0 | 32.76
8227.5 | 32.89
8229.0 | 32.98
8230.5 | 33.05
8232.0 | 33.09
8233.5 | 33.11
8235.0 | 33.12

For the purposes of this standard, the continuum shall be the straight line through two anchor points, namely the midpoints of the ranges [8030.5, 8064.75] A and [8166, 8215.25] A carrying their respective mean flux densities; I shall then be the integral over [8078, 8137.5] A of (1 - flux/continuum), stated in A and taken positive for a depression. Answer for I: -4.9 A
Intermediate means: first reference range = 30.4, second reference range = 29.6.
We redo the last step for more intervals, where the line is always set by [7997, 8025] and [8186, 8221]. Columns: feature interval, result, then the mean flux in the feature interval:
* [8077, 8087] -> -1.0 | 31.6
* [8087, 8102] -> -1.8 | 32.1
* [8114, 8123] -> -1.3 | 32.8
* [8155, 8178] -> -3.3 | 33.1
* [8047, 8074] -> -2.4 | 31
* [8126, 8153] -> -4.5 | 33.6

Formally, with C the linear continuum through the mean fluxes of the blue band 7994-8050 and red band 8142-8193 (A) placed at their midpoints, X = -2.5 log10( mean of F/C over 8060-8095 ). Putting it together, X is -0.05 mag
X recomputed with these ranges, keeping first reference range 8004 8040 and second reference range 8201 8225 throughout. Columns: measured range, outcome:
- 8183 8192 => 0.15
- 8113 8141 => -0.10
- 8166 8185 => -0.02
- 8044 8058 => -0.05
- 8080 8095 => -0.07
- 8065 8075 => -0.06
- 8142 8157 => -0.10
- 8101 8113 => -0.09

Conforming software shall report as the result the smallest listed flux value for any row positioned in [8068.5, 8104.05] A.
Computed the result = 31.13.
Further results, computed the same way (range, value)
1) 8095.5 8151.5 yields 32.24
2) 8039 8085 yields 29.97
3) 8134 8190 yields 26.43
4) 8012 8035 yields 28.59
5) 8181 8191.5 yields 26.17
